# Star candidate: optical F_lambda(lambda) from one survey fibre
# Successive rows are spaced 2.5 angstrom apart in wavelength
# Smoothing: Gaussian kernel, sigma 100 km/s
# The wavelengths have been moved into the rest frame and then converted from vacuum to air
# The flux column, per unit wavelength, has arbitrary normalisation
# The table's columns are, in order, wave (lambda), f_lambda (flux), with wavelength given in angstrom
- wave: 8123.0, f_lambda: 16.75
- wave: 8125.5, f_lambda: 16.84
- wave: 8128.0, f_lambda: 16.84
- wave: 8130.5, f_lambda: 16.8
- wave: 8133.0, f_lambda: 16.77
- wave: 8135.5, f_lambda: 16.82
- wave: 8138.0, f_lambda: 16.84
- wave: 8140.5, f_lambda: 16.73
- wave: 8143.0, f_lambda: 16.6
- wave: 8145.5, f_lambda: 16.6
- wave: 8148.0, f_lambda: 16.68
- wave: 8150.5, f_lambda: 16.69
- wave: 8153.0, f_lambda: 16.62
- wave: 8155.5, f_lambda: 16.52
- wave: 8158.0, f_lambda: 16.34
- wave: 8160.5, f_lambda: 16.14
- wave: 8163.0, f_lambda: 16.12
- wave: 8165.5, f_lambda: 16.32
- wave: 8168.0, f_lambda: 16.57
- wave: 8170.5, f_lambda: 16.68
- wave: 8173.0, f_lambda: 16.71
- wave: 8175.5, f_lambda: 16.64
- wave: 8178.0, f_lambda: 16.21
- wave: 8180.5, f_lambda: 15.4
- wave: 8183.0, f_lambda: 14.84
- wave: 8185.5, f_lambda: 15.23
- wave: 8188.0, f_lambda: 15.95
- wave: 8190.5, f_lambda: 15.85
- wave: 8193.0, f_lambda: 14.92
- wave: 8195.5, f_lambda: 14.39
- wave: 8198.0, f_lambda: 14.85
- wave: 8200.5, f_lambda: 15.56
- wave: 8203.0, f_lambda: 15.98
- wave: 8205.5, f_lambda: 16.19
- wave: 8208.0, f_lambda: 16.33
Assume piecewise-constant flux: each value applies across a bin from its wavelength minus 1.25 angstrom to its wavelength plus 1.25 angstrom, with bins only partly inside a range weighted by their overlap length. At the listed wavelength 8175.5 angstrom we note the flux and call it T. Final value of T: 16.64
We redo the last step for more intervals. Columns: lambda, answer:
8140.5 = 16.73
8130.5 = 16.8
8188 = 15.95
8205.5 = 16.19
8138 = 16.84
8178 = 16.21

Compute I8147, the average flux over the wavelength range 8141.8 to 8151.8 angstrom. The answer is 16.6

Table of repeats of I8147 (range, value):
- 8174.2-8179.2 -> 16.4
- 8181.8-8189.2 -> 15.3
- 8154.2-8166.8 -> 16.3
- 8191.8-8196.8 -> 14.7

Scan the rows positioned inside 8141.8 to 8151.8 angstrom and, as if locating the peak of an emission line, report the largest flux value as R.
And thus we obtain 16.69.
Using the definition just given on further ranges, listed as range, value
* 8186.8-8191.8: 15.95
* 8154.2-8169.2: 16.57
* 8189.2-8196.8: 15.85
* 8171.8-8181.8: 16.71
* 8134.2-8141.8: 16.84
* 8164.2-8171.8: 16.68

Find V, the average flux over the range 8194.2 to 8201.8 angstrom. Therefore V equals 14.9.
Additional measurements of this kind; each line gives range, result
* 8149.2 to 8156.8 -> 16.6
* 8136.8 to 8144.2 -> 16.7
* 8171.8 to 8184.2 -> 16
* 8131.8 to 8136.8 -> 16.8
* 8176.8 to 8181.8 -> 15.8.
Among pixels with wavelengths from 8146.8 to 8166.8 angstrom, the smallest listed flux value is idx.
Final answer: 16.12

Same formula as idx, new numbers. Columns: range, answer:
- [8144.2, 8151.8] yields 16.6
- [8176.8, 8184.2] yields 14.84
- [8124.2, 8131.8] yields 16.8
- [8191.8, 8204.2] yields 14.39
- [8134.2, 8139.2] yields 16.82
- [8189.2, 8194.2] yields 14.92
